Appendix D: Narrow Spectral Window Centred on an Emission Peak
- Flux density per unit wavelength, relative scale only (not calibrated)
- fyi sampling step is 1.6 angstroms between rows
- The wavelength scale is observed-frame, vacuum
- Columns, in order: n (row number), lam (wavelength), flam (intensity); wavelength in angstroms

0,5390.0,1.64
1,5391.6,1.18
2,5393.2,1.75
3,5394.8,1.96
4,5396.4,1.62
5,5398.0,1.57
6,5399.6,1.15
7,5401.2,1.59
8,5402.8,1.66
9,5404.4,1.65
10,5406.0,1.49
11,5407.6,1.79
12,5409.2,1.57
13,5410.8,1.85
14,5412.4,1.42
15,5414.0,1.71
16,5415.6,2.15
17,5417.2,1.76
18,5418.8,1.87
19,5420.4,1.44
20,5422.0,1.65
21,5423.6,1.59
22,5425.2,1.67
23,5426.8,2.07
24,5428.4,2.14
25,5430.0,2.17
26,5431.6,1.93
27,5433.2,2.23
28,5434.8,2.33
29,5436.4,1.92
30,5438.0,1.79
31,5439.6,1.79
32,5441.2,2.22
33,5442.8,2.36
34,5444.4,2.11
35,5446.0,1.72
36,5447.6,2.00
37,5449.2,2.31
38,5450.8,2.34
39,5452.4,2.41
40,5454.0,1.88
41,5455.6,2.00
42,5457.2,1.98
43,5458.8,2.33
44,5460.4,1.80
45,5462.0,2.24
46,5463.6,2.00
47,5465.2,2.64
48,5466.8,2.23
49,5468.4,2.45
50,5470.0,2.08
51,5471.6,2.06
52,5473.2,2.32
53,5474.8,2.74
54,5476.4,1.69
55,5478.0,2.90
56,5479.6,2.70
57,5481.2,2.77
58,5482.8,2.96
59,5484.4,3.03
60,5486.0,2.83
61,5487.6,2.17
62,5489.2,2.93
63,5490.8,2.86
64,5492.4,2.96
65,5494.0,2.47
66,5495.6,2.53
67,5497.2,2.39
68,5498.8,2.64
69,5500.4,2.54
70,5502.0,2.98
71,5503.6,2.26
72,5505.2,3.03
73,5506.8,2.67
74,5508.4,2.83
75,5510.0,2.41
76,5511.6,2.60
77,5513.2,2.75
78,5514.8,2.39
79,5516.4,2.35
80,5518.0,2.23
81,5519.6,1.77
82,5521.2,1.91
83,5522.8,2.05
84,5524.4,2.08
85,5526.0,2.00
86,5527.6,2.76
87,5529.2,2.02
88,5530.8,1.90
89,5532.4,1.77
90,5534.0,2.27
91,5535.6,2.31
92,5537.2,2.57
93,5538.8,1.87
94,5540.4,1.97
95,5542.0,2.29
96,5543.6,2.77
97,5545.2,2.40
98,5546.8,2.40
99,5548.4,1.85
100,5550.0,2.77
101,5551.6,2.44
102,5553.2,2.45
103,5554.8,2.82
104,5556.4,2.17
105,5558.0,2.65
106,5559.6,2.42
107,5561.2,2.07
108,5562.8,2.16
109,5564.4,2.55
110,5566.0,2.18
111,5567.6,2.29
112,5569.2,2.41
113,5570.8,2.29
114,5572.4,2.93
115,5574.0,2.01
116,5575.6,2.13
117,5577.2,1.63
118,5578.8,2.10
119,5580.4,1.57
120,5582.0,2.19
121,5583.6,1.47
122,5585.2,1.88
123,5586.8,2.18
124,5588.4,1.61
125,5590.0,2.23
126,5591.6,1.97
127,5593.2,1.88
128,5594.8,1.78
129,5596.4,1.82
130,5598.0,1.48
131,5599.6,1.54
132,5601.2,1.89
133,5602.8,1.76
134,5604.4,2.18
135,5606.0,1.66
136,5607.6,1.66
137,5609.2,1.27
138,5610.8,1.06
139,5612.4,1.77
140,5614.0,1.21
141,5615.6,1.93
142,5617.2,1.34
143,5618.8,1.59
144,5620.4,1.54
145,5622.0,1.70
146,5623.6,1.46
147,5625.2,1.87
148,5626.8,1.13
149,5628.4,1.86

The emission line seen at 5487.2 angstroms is Mg II 2798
